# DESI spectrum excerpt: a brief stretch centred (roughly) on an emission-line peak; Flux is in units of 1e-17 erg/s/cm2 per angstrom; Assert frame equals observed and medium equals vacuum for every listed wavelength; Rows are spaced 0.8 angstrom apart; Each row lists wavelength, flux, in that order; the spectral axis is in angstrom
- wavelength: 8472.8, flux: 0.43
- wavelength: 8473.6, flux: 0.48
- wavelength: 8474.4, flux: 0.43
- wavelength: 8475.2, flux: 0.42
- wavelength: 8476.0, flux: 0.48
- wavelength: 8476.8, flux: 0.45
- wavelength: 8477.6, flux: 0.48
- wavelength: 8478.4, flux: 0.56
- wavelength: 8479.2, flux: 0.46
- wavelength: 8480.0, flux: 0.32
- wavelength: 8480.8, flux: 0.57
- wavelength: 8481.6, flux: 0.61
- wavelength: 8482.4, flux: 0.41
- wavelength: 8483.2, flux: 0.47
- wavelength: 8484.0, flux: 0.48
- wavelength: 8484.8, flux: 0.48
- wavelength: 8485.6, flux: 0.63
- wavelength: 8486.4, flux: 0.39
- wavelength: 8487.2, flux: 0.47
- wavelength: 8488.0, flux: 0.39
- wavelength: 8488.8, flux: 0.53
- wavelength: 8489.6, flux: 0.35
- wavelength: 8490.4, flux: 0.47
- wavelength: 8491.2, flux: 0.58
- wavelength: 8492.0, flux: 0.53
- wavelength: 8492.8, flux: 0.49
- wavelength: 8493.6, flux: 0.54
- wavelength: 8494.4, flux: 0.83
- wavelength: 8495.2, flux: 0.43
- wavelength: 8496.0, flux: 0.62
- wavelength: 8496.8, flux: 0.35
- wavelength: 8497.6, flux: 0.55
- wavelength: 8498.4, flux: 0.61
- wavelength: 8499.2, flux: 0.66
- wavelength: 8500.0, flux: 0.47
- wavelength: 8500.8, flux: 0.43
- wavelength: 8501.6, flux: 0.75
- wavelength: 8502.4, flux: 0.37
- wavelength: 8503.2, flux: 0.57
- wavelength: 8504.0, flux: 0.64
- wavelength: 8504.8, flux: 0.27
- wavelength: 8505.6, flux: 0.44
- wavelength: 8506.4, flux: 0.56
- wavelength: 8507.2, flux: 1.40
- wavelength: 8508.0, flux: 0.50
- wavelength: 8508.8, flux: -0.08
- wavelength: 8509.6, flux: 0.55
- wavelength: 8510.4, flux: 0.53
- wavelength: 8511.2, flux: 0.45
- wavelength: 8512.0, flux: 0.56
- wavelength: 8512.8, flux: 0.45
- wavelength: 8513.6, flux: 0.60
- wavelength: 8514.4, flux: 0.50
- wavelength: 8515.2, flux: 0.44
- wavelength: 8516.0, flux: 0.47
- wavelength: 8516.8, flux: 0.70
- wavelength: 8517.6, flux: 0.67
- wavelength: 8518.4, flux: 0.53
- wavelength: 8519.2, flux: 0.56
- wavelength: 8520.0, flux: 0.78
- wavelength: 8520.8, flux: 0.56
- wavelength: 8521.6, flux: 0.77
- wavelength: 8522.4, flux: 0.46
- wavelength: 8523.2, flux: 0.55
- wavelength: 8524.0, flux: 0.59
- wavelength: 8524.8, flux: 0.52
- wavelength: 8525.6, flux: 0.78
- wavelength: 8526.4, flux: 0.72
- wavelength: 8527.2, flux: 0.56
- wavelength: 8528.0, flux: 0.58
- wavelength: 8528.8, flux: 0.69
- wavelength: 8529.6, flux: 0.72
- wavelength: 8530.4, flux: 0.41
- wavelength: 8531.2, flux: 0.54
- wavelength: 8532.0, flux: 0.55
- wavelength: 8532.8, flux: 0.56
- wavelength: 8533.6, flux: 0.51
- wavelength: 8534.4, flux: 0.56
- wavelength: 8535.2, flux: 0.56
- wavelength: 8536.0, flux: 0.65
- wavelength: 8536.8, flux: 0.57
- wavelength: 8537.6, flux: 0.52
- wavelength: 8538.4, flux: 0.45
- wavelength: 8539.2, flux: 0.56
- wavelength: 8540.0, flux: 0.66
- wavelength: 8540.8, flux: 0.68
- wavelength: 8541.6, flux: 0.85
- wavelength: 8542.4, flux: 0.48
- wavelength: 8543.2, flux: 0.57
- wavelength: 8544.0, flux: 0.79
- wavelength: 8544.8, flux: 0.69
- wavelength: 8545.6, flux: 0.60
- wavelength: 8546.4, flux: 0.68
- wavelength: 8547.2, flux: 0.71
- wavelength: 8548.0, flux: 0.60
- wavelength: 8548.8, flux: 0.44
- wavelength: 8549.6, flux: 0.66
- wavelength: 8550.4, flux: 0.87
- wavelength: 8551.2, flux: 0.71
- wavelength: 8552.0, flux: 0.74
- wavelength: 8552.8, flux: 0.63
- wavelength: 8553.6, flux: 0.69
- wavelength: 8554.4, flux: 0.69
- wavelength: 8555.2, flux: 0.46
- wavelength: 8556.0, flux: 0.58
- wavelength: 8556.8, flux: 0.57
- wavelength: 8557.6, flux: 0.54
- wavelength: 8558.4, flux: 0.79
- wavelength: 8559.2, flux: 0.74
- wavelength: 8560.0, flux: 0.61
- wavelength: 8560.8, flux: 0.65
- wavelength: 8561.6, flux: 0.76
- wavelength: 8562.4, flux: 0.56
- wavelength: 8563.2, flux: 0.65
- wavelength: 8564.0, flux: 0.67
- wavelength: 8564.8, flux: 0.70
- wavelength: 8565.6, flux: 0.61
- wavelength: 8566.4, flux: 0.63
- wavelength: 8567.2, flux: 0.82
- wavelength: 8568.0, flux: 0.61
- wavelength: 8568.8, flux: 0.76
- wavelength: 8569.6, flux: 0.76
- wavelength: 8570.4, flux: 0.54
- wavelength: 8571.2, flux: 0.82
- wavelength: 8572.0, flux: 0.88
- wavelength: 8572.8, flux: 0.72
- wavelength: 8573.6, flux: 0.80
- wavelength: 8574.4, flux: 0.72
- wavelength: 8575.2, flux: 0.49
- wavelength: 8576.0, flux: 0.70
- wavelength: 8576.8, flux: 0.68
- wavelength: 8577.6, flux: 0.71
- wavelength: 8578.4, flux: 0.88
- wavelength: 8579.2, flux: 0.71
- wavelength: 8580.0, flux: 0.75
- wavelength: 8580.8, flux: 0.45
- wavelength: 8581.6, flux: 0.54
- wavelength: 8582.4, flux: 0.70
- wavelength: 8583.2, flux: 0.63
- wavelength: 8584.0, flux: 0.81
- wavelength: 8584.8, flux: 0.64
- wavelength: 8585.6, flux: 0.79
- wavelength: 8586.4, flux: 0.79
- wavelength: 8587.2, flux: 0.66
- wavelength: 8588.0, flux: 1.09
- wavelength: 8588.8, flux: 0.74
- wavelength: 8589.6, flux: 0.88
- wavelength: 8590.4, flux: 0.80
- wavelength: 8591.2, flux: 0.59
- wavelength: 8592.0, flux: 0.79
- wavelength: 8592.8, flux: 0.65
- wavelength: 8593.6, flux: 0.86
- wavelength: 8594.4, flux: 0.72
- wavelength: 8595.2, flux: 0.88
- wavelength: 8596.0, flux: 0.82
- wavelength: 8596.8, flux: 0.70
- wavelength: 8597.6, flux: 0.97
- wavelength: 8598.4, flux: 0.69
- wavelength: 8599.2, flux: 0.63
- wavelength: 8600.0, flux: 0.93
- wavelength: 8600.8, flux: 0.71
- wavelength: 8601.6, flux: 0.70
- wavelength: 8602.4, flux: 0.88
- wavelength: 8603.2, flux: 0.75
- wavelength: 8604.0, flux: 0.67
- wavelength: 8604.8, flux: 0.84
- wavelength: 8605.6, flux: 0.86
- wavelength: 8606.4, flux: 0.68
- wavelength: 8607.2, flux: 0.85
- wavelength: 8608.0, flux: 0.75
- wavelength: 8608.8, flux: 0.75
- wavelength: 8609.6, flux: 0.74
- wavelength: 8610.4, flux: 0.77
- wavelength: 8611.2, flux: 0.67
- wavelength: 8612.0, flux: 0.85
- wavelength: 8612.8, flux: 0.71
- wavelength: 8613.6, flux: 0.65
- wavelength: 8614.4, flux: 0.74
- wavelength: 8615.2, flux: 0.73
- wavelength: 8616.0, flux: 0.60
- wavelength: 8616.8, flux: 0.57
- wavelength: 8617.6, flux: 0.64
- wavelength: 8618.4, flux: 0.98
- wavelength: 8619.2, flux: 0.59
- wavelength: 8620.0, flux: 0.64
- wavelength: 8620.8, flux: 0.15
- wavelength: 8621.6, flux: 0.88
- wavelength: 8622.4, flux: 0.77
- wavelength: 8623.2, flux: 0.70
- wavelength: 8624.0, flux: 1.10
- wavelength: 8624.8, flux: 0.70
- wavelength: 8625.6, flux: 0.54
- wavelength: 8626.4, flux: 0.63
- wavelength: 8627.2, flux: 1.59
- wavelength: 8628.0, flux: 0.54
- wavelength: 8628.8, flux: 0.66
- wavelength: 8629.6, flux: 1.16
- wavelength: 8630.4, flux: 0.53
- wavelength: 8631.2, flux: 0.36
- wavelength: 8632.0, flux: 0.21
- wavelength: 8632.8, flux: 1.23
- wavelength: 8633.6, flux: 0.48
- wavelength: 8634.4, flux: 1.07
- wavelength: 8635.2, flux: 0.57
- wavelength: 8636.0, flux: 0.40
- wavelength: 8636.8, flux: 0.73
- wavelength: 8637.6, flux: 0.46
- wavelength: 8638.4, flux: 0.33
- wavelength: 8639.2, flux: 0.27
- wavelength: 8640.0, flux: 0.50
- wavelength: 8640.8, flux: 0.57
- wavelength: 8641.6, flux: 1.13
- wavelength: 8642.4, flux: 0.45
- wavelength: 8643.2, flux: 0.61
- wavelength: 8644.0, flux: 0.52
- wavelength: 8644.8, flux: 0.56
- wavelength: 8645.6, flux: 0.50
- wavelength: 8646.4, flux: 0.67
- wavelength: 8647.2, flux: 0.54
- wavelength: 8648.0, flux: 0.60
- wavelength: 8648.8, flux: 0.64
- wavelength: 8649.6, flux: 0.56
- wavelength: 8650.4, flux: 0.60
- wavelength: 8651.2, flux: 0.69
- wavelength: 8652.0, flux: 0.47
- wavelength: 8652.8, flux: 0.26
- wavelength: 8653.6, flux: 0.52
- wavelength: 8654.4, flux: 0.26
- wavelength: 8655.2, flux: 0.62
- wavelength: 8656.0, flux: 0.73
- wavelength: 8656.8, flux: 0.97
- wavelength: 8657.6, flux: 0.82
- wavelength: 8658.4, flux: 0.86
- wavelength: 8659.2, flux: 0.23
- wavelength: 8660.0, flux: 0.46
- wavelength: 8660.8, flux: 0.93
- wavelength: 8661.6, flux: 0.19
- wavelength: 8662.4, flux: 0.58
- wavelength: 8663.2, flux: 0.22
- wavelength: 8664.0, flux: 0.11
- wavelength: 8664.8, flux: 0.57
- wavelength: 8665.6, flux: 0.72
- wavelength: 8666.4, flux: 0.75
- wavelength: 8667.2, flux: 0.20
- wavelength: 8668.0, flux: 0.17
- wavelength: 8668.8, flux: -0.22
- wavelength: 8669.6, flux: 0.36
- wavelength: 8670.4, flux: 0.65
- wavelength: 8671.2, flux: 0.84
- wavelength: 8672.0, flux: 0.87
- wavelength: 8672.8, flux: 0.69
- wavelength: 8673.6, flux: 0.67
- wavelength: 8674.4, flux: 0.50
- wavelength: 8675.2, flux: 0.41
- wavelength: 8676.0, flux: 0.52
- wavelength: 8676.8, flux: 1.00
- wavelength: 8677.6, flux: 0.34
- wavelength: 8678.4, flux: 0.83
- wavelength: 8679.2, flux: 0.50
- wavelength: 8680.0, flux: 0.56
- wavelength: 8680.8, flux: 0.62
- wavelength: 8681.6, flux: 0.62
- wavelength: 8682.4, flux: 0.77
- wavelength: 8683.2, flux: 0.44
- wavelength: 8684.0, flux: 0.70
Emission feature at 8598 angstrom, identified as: Mg II 2798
